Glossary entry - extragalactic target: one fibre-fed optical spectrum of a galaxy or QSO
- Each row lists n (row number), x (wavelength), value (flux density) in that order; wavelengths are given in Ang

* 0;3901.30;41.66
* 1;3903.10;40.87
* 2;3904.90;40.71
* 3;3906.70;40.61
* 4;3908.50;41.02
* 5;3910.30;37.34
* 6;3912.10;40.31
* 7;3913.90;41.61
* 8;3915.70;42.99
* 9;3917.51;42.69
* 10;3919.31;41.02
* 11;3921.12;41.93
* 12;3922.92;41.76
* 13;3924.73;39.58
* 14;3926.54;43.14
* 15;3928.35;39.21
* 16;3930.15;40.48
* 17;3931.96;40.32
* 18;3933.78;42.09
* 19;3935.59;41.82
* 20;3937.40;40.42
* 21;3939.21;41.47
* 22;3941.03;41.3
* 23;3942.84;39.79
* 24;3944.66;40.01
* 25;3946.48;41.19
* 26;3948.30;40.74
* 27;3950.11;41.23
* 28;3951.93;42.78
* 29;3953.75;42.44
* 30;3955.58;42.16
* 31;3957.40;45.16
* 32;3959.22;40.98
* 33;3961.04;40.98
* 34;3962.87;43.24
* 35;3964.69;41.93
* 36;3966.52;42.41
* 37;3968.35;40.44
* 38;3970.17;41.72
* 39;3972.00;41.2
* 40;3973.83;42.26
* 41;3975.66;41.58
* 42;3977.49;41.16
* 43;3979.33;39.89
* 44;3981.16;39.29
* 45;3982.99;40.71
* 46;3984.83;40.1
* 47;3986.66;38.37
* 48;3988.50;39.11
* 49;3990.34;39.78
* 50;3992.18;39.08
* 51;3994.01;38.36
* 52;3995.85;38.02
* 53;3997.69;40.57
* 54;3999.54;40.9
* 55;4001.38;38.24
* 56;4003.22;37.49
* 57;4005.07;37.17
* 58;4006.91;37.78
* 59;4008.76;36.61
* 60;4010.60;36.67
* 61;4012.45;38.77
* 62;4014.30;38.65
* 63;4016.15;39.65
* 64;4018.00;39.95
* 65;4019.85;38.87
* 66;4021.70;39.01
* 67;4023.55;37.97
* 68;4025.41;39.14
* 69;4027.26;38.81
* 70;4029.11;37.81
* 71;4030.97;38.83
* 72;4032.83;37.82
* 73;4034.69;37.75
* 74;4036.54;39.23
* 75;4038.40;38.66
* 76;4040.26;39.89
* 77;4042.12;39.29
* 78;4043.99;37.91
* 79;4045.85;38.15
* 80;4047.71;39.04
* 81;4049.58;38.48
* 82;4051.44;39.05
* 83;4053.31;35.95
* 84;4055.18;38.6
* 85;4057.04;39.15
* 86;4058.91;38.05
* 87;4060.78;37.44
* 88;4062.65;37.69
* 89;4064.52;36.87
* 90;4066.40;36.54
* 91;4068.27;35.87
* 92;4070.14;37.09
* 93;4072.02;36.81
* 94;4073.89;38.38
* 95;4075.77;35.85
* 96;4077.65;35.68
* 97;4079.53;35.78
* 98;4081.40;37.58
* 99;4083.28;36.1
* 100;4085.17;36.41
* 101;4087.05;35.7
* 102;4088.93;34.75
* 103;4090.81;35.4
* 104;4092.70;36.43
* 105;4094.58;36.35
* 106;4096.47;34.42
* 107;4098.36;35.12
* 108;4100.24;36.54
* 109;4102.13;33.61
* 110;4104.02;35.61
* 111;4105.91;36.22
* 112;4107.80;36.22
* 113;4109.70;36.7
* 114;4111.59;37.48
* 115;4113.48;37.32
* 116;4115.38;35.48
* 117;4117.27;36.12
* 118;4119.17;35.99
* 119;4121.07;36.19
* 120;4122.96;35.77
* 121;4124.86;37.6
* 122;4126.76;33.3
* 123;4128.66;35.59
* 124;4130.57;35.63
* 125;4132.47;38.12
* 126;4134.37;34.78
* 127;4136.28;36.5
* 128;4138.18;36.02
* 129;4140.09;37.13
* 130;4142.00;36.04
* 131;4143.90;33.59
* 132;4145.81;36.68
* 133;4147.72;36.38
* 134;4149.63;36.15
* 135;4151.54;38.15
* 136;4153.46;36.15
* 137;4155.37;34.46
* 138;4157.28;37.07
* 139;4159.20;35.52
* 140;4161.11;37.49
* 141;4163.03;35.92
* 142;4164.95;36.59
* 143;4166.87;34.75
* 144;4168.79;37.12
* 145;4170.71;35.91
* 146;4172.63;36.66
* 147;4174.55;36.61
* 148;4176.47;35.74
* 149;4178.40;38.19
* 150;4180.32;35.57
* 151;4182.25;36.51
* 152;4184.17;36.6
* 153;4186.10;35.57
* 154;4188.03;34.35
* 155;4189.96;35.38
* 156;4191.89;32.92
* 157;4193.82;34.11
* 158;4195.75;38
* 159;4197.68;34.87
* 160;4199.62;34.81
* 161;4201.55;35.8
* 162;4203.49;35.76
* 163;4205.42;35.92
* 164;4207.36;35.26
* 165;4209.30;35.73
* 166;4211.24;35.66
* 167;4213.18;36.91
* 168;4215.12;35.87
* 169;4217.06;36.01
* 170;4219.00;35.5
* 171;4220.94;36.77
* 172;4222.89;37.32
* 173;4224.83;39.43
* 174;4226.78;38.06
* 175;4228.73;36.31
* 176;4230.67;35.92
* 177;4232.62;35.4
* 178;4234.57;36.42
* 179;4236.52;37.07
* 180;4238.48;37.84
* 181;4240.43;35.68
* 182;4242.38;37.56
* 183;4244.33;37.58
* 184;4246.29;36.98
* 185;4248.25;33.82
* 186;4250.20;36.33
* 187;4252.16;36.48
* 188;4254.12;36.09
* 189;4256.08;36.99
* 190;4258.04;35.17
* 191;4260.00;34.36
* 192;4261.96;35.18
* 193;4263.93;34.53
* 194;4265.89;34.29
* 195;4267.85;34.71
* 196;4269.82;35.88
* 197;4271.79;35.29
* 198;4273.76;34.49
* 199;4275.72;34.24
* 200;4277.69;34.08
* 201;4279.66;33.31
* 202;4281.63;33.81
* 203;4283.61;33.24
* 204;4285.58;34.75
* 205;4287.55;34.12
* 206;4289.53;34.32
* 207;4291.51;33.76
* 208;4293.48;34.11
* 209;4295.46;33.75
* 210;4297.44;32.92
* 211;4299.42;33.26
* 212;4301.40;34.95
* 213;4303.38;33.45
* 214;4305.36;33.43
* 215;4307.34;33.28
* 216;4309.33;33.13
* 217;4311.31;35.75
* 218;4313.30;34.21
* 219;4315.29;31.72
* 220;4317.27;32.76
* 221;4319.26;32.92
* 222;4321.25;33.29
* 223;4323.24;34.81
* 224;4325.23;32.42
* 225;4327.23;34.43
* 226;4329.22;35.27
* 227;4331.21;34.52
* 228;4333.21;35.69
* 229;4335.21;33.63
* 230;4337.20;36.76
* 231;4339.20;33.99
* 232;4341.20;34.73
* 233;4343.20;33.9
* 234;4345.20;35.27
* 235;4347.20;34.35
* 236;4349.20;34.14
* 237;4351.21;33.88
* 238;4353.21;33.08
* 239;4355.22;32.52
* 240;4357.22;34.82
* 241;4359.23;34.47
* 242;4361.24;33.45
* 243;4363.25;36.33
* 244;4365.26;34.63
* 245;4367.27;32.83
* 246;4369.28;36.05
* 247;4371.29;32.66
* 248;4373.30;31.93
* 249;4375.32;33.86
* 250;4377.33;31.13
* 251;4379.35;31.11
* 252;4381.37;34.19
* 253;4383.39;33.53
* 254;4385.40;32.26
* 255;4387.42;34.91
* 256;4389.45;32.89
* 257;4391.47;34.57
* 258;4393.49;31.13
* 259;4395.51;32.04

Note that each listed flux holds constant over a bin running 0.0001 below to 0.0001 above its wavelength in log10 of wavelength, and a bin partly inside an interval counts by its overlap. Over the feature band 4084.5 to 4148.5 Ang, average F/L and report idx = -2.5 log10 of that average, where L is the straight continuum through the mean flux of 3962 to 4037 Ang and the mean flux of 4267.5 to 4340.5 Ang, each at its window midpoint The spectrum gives 0.04 mag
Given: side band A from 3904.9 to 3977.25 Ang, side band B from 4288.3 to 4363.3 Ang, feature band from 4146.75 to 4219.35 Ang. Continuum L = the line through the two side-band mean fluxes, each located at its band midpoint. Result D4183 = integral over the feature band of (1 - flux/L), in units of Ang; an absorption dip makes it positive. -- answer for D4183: 1.6 Ang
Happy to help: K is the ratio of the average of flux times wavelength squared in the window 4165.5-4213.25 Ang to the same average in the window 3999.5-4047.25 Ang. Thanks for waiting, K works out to 1.01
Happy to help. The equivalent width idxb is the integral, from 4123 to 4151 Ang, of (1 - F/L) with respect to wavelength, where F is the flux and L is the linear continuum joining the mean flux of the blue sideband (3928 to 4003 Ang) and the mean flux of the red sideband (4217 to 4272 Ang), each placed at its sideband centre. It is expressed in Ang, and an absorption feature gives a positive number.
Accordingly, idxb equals 1.4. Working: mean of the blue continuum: 40.8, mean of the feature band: 36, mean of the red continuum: 36.2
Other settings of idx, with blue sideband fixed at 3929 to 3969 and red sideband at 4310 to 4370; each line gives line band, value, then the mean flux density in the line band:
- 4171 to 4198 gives 0.04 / 35.8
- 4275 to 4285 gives 0.05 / 33.8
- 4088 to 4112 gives 0.09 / 35.7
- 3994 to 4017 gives 0.06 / 38.4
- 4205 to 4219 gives 0.02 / 35.9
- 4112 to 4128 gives 0.07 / 36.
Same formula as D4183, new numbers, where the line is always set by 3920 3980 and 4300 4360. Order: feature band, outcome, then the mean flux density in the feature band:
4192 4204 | 0.4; 35.4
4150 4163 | 0.3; 36.4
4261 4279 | 0.3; 34.7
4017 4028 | 0.3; 39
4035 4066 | 0.9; 38.3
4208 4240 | -0.4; 36.6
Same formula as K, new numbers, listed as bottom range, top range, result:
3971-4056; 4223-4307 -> 1.02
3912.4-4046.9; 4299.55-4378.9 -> 1.01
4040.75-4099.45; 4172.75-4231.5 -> 1.04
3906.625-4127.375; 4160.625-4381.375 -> 1.02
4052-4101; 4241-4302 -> 1.05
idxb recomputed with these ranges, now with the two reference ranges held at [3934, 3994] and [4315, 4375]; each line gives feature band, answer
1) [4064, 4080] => 1.03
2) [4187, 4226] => 0.82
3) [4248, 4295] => 0.92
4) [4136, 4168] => 1.24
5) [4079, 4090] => 0.79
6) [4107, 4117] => 0.45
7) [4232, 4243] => -0.19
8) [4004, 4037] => 1.38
